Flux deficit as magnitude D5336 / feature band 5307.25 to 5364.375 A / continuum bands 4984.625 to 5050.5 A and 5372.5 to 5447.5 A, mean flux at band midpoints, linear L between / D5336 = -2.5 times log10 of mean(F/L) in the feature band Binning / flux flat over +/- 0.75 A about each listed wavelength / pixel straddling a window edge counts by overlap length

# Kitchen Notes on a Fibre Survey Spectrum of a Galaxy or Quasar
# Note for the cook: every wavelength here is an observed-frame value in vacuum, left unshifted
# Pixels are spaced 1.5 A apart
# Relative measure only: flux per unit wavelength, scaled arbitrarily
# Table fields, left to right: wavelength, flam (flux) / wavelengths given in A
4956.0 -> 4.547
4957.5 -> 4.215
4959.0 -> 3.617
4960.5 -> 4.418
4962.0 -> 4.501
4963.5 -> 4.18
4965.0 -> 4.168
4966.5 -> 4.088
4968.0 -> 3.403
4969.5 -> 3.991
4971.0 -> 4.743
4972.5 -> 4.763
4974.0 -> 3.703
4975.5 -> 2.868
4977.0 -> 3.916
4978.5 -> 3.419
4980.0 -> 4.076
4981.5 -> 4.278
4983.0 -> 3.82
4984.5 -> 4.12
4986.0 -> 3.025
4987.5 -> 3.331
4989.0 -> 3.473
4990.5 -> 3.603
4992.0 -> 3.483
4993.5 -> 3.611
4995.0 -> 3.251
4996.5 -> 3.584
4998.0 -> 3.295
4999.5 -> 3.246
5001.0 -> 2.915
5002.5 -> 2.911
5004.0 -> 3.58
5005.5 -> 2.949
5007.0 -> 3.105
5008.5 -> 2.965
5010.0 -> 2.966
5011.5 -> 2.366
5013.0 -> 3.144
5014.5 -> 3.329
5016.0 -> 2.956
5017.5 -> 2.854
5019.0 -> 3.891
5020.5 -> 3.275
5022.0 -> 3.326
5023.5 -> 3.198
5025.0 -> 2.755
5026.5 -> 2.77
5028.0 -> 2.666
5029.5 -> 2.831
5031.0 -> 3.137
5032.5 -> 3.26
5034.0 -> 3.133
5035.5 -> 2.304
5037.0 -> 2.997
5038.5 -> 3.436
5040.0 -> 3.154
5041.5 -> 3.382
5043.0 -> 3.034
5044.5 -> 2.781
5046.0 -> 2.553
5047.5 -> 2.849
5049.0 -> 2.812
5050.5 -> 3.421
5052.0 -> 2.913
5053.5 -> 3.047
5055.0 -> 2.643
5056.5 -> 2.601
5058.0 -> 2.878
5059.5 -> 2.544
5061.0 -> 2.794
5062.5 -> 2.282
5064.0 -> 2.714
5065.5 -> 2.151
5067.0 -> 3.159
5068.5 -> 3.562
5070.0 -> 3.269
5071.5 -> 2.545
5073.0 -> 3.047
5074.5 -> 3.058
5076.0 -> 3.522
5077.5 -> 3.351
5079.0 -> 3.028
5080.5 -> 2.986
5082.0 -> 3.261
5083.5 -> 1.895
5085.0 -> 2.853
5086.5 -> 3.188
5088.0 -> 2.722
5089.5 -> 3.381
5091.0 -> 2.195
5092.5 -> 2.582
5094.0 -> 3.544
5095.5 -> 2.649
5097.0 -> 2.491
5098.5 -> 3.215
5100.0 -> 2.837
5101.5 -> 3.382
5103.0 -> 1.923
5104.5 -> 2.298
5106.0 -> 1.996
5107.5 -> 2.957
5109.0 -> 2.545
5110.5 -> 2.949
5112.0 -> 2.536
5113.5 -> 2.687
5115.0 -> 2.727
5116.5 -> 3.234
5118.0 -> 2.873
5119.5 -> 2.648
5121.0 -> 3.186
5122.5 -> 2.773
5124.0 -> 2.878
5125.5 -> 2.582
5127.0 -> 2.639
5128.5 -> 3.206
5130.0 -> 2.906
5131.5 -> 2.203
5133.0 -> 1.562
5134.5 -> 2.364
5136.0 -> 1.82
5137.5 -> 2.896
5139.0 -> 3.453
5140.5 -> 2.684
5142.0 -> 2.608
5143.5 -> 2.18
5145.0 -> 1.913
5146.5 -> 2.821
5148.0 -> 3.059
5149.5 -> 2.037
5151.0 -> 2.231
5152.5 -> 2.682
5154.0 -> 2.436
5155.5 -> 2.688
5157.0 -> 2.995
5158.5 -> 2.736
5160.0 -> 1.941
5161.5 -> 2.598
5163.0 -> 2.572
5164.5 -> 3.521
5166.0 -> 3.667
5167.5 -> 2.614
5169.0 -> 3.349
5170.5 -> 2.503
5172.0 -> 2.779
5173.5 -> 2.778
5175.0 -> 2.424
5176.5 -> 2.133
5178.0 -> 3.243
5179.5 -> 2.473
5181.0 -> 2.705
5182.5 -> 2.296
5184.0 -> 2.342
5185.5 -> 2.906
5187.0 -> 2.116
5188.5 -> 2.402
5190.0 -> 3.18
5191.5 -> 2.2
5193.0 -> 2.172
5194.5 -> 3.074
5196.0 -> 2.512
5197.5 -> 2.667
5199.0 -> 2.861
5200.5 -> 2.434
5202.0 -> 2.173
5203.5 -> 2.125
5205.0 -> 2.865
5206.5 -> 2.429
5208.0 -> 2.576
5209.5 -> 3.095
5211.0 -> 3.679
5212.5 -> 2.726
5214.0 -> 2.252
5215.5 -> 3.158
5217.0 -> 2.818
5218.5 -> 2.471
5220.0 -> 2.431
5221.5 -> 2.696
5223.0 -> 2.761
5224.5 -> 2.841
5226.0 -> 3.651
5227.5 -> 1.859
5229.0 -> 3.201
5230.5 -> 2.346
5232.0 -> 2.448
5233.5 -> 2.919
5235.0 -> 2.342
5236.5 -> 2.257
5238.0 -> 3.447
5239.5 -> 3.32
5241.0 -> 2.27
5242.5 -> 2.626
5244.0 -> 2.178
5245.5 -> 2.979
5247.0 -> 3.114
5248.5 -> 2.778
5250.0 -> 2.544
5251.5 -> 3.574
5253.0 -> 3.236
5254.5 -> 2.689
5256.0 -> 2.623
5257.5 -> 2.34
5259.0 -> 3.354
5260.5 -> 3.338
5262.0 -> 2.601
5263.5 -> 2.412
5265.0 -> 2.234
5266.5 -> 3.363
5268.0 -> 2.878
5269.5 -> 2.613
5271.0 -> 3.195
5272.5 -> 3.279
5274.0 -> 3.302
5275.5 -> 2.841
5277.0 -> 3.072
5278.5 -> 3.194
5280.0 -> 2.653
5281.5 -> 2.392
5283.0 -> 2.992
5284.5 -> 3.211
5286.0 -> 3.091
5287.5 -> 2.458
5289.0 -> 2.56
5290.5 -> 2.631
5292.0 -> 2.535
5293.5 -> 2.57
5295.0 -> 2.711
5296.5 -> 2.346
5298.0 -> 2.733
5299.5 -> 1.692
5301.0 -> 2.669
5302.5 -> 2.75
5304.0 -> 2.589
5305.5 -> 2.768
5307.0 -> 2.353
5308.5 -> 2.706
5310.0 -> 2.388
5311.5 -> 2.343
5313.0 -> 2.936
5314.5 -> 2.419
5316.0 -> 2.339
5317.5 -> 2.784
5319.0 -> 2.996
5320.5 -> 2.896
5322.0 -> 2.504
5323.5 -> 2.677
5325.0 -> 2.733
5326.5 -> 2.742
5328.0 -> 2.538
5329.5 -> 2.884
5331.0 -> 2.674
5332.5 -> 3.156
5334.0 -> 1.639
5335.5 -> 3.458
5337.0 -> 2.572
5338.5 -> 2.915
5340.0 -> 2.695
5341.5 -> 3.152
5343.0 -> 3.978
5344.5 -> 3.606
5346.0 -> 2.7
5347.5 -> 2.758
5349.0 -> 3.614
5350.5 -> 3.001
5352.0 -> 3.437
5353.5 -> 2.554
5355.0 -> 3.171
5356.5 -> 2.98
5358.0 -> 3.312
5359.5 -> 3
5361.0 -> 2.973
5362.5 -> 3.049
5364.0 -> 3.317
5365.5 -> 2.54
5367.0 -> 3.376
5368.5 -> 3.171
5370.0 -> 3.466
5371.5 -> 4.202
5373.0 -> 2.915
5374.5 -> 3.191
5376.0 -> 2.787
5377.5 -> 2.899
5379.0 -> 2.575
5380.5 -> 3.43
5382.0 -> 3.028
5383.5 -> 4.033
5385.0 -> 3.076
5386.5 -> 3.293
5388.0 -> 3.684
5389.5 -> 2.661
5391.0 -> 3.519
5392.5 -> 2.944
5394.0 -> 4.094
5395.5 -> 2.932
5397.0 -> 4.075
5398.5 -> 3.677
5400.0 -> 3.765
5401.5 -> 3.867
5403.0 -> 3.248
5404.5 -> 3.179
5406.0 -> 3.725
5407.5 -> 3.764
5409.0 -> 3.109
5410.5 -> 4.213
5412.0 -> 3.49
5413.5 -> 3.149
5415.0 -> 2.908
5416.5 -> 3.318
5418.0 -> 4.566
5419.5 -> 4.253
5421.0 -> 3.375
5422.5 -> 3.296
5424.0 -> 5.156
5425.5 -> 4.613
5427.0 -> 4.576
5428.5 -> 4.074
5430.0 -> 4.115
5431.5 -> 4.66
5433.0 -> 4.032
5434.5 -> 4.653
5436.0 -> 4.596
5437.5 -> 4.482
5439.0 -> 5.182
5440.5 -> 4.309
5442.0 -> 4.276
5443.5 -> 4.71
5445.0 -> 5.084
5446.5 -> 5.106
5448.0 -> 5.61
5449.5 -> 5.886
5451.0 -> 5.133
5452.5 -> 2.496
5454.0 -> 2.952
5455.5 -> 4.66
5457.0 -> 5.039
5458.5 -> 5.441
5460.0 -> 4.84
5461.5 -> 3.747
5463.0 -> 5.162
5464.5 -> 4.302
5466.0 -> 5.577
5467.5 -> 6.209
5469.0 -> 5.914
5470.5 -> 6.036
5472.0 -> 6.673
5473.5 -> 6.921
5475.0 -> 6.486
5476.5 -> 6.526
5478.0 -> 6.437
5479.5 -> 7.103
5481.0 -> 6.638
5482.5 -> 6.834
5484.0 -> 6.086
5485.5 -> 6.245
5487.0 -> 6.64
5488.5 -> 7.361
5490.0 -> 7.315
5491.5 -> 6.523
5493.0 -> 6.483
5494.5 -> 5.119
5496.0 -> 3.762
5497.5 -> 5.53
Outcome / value 0.266 mag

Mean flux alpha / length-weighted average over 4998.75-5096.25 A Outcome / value 2.96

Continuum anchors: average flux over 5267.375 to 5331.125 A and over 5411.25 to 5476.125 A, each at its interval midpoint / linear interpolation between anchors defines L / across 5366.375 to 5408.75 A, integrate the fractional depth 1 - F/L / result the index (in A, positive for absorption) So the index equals 5.9 A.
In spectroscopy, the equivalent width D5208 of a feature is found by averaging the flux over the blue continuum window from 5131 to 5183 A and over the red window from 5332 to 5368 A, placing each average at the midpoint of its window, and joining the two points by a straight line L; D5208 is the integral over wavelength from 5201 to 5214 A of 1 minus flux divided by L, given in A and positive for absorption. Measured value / 0.2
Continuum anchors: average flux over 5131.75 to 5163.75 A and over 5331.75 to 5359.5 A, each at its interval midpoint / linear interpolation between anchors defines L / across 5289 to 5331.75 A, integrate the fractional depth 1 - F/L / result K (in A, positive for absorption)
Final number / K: 4.9 A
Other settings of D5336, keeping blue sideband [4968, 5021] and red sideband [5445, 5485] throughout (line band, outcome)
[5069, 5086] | 0.26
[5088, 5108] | 0.39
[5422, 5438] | 0.22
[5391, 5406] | 0.42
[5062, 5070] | 0.31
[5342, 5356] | 0.49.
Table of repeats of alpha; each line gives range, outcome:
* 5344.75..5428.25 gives 3.41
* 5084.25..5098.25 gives 2.86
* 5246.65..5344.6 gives 2.78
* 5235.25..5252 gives 2.8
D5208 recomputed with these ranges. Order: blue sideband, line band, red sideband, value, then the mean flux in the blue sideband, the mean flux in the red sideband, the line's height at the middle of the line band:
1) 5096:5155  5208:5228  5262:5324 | -1.0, 2.63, 2.71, 2.67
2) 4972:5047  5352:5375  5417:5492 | 7.9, 3.25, 5.23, 4.82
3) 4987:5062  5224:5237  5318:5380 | 1.6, 3.06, 3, 3.02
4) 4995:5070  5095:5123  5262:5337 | 1.7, 2.99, 2.71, 2.91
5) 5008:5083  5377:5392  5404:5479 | 4.1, 2.97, 4.65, 4.41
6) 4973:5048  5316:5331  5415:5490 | 6.1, 3.22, 5.13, 4.57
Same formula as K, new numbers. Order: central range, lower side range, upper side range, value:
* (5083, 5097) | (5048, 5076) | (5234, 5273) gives 0.4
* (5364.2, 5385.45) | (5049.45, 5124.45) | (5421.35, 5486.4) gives 6.7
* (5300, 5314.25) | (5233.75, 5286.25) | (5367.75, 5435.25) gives 2.4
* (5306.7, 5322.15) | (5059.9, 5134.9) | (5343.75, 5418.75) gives 2.8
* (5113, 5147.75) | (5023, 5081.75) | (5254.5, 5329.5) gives 2.6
